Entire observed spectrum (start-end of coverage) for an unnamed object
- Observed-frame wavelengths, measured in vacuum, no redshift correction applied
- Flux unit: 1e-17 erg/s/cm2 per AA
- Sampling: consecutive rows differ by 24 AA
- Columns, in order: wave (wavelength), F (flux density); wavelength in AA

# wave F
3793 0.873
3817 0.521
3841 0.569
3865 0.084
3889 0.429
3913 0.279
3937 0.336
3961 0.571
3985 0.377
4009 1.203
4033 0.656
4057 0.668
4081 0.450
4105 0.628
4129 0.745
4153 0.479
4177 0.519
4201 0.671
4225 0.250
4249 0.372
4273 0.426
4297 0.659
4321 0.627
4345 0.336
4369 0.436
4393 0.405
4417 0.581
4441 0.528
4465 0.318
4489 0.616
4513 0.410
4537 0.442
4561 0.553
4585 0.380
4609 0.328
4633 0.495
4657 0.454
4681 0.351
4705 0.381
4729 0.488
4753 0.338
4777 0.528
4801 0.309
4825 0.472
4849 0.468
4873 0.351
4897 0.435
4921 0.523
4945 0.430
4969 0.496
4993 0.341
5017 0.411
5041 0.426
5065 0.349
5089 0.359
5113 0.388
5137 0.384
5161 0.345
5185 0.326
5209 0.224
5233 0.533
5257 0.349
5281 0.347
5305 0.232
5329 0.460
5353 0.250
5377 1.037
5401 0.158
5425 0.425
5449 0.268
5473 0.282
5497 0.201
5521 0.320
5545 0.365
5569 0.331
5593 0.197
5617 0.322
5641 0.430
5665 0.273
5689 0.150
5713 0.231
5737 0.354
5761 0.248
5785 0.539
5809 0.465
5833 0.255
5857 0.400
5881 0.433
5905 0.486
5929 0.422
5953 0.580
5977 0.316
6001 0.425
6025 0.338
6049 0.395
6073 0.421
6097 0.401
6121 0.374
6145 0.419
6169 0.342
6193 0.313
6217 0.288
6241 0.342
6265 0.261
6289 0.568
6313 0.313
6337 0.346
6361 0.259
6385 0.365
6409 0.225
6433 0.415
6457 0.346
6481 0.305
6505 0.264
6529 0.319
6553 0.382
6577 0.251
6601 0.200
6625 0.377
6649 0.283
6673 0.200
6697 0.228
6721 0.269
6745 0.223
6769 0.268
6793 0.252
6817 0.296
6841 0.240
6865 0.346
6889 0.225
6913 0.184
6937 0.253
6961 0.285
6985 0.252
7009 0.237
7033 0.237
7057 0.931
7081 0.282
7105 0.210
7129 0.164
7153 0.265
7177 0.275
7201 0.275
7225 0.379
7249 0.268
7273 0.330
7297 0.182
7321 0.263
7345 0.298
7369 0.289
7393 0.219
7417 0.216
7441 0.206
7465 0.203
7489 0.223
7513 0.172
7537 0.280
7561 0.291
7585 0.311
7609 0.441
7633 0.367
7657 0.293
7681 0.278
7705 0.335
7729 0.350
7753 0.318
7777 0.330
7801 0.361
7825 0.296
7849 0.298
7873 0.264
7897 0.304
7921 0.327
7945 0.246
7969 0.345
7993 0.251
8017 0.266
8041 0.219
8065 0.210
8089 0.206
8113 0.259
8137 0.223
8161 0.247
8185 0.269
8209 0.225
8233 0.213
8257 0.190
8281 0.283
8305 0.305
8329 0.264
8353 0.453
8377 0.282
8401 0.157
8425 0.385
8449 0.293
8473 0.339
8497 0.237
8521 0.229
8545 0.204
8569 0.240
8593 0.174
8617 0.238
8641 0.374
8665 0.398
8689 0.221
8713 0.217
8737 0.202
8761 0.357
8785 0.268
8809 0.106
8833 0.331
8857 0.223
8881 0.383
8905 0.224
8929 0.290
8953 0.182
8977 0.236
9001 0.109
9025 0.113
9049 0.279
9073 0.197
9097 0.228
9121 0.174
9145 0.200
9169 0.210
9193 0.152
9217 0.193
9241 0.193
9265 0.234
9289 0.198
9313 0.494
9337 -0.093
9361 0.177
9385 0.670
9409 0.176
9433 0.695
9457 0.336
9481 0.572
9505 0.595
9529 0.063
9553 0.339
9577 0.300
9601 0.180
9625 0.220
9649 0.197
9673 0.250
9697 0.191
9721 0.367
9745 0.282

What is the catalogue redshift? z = 0.08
